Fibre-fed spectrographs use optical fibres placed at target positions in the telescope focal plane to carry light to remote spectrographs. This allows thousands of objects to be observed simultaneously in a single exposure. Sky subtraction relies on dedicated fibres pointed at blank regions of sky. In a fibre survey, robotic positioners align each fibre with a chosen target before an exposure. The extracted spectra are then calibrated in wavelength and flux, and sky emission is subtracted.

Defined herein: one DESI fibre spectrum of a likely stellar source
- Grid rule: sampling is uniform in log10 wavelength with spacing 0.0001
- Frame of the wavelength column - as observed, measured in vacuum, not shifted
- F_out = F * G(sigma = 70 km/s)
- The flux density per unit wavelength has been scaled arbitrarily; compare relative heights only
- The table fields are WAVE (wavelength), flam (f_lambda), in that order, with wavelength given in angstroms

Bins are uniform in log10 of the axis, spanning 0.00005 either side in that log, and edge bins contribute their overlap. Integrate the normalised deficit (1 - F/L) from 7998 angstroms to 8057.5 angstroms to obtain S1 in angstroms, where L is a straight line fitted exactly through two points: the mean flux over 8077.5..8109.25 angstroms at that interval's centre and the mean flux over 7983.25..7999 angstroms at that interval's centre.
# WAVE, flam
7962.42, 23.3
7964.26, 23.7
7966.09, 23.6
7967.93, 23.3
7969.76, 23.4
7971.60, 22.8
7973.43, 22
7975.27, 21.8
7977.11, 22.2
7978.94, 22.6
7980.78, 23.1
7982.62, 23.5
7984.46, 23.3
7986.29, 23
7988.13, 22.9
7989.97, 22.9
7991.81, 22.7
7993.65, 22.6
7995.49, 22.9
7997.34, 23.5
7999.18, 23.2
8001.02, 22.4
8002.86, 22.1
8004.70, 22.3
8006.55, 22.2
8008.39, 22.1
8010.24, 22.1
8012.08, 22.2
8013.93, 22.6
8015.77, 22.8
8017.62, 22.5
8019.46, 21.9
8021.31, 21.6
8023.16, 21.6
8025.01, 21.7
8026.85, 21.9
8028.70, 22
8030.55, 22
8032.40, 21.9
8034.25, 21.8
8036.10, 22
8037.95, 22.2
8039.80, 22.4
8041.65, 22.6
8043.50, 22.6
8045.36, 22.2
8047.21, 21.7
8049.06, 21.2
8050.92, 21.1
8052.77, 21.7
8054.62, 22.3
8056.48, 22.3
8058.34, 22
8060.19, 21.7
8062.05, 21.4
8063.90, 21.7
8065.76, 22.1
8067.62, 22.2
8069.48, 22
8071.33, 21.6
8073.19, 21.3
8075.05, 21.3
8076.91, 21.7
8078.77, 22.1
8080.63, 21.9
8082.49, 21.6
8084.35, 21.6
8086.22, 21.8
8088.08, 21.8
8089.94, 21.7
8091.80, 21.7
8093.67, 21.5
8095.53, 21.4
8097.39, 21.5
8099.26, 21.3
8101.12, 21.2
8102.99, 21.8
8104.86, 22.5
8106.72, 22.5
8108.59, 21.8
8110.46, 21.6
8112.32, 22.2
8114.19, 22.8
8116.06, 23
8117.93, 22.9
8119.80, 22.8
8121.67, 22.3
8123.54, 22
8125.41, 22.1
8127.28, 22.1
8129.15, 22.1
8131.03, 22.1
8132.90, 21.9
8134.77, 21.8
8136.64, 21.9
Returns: 1.2 angstroms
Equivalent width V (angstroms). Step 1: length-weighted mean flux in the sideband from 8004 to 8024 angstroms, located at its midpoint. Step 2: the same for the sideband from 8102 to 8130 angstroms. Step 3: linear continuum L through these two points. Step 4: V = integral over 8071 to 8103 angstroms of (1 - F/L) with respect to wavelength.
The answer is 0.96 angstroms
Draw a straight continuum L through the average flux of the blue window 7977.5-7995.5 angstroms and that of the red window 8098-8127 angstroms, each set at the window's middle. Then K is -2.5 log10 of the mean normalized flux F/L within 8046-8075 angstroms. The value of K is 0.04 mag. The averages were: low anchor 22.9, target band 21.7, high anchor 22.2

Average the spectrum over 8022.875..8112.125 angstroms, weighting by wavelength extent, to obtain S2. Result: 21.8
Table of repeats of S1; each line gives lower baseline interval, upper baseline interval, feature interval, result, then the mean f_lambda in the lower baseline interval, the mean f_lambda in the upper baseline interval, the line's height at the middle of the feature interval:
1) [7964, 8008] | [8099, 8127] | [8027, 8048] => 0.4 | 22.8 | 22.2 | 22.6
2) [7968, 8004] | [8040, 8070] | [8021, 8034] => 0.3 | 22.8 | 21.9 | 22.3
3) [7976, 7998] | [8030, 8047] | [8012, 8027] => 0.2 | 22.9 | 22.2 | 22.4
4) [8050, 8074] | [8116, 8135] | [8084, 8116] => 0.3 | 21.8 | 22.3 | 22.1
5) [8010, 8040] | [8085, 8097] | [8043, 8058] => 0.0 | 22.1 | 21.6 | 21.9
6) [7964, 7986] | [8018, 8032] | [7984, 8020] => -0.4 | 22.9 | 21.8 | 22.3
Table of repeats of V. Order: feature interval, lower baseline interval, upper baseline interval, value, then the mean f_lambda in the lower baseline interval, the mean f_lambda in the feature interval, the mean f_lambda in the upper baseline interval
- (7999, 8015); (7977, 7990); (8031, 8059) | 0.2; 23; 22.3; 22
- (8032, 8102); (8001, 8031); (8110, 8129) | 1.4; 22.1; 21.8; 22.4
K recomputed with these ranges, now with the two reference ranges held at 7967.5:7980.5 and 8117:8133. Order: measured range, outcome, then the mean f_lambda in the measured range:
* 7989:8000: -0.02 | 23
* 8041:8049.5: 0.02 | 22.1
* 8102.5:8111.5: 0.01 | 22.1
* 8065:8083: 0.03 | 21.8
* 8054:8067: 0.02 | 21.9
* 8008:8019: 0.01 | 22.4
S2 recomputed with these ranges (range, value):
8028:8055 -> 22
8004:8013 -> 22.2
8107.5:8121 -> 22.4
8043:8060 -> 21.9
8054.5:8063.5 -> 21.9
